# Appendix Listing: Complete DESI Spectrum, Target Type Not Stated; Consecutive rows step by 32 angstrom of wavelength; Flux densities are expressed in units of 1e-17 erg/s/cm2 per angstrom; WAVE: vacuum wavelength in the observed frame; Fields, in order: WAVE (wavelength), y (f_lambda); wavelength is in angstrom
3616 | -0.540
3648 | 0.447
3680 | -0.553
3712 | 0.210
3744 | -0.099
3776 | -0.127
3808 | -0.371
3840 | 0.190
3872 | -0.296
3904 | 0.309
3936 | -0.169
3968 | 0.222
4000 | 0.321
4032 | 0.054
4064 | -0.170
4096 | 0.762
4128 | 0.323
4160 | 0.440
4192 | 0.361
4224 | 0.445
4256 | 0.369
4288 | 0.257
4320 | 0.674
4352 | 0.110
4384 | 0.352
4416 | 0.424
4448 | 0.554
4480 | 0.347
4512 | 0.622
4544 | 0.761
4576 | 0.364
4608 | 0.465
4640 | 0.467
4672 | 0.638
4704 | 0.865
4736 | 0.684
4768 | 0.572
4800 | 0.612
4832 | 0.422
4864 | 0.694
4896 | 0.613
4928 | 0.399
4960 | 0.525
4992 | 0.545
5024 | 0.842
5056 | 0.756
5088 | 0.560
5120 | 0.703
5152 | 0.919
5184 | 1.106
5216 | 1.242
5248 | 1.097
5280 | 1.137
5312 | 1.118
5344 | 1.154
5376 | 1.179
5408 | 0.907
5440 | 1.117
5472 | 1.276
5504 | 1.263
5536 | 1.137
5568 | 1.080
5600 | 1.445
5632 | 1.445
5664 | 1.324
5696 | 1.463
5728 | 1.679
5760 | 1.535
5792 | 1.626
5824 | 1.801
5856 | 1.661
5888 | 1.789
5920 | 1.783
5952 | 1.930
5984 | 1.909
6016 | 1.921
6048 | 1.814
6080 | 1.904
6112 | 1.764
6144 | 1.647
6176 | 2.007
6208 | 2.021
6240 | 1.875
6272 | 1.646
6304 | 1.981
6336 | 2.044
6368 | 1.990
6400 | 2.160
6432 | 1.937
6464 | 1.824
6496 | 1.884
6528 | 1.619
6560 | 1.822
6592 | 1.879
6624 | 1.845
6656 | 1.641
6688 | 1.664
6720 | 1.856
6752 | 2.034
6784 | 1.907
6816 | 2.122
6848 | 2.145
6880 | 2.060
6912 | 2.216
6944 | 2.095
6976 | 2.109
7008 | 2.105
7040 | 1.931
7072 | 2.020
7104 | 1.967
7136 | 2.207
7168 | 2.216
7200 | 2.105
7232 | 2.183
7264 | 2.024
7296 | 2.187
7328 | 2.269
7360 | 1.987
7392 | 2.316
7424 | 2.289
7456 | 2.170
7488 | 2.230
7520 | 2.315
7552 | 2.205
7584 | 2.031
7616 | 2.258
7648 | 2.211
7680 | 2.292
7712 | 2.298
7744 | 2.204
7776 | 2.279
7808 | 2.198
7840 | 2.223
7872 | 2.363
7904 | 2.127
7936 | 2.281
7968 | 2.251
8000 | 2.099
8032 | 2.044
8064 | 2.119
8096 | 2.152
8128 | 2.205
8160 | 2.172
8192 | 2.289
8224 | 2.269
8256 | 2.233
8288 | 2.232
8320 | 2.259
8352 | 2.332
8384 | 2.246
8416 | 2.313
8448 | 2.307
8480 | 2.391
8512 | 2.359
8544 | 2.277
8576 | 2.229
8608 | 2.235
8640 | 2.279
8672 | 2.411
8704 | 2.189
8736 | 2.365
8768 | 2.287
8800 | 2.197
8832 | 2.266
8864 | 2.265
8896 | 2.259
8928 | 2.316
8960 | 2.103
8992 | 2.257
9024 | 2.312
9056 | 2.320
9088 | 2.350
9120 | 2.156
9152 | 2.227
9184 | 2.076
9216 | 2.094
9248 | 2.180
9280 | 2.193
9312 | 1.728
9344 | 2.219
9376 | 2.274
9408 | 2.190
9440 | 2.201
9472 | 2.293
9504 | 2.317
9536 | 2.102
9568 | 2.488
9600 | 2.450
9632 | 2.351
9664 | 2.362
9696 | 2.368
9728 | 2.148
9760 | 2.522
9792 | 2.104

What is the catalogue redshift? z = 0.289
